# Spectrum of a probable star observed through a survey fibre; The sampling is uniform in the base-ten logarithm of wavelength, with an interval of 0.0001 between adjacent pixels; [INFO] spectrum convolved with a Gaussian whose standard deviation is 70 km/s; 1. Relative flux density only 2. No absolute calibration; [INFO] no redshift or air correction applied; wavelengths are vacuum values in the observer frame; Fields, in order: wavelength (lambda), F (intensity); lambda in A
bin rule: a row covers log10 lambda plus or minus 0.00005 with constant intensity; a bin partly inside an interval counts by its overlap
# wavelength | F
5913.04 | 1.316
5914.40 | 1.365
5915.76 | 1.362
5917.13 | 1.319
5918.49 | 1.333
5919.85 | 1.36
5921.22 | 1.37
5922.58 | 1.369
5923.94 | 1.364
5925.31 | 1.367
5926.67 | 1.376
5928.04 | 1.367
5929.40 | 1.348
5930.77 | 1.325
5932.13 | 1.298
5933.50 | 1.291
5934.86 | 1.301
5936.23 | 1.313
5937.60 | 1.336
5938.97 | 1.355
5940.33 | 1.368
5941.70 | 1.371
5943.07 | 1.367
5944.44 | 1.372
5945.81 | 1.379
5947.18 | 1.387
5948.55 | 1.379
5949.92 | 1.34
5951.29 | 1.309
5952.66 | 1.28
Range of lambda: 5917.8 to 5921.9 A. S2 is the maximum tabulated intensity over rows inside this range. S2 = 1.37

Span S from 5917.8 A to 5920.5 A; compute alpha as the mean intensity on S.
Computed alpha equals 1.35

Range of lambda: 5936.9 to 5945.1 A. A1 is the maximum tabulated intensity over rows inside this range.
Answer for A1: 1.372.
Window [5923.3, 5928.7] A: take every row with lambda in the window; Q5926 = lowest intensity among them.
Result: 1.364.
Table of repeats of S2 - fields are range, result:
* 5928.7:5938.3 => 1.348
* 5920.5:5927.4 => 1.376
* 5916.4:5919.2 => 1.333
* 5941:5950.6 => 1.387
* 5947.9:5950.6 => 1.379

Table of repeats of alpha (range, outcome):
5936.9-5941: 1.35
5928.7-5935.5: 1.31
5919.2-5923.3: 1.37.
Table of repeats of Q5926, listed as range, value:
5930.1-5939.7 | 1.291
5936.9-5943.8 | 1.336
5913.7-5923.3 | 1.319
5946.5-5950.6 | 1.34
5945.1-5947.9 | 1.379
